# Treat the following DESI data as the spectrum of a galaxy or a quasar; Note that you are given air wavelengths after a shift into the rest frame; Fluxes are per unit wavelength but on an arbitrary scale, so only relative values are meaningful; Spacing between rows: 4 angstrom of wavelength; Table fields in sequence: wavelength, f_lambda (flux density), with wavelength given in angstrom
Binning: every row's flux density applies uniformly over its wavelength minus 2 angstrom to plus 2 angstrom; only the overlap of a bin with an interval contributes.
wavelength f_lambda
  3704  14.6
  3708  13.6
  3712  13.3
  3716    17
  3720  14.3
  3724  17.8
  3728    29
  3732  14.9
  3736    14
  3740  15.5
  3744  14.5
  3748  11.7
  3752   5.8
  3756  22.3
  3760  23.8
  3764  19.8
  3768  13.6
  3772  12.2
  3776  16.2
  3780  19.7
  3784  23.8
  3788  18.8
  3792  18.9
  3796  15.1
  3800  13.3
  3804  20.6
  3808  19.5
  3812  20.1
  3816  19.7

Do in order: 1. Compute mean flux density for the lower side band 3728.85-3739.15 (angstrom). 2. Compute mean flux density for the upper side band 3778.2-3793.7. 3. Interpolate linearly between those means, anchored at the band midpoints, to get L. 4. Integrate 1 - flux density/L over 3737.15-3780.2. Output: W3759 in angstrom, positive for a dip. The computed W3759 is 5.8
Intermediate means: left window 16.2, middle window 15.7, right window 20.3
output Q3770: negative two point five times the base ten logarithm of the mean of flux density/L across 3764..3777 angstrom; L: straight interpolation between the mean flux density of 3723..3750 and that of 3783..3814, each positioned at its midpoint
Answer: 0.20 mag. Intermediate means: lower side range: 16.7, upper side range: 18.6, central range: 14.7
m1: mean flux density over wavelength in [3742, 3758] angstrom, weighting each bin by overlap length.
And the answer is 13.6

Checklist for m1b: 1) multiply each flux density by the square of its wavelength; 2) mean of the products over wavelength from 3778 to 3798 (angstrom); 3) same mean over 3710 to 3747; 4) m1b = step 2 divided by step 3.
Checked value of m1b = 1.2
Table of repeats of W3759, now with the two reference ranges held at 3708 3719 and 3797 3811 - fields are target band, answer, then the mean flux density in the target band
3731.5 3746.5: 0.98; 14.6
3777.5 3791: -2.63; 20.5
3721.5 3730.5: -4.26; 22.4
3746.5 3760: 1.06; 14.9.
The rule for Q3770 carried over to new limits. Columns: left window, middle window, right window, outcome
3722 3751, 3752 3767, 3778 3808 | -0.11 mag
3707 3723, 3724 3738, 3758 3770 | -0.18 mag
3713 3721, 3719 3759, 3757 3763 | 0.17 mag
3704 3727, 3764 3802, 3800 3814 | 0.07 mag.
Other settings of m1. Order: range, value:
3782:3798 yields 19.1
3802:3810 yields 20.1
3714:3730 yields 19.5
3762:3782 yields 16.3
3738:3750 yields 13.9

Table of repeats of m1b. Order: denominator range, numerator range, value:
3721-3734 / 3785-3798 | 0.93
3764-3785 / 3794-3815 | 1.06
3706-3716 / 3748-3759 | 1.05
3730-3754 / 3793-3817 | 1.46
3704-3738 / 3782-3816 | 1.18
